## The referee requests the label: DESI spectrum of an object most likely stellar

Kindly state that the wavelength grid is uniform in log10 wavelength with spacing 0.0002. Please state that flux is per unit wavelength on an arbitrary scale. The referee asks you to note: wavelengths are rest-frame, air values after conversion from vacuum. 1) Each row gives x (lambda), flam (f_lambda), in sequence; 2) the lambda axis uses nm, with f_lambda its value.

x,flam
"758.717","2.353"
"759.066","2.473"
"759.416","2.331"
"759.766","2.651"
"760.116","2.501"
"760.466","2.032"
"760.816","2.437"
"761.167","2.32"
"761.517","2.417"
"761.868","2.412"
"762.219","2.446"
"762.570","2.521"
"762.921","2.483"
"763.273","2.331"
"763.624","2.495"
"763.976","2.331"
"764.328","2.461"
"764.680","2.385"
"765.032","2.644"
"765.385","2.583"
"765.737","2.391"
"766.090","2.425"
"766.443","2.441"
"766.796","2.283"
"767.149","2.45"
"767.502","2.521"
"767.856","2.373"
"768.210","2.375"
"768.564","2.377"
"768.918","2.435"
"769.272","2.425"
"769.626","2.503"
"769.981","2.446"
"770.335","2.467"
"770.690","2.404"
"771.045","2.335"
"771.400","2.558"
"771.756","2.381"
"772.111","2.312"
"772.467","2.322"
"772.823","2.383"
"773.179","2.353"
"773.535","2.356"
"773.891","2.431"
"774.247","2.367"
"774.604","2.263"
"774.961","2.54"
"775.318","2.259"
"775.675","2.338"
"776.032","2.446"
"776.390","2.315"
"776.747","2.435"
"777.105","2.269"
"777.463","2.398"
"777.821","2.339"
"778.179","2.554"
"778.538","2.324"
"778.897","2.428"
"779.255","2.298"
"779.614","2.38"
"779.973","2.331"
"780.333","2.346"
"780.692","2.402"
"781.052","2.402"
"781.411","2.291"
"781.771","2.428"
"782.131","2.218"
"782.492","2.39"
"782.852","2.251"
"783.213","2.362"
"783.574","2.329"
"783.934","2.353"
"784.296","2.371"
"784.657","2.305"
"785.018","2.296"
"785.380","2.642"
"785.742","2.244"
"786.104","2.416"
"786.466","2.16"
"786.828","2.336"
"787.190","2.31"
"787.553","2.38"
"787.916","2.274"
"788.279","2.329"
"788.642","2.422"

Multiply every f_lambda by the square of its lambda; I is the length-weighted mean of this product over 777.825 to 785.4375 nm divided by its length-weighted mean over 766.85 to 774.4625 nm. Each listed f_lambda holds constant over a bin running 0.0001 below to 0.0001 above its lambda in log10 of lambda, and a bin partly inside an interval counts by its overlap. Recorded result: 1.0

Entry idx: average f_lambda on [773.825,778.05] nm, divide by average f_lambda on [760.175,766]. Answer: 1.0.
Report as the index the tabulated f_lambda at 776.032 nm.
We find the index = 2.446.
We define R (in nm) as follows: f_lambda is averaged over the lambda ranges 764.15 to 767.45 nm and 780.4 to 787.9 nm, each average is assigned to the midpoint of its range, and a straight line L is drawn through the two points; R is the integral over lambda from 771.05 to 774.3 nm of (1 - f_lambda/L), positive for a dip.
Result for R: 0.04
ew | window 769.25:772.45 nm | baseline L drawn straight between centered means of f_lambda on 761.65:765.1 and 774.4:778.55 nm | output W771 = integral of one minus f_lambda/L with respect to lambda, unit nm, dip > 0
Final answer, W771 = -0.02 nm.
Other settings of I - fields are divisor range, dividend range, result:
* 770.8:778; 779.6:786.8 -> 1.01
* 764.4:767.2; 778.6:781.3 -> 1.00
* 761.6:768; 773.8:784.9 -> 1.00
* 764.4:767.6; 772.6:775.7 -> 0.98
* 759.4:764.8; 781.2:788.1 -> 1.03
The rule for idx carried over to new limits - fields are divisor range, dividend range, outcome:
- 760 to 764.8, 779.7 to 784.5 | 0.98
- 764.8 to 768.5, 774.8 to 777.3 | 0.97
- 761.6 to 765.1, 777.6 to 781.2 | 0.97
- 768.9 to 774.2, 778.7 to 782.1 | 0.98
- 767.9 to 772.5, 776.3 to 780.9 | 0.98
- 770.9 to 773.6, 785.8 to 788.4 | 0.97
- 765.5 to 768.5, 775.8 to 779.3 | 0.99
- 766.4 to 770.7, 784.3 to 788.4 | 0.96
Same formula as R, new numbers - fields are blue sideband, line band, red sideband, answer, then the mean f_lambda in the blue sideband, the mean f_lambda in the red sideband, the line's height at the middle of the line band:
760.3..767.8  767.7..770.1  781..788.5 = -0.019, 2.42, 2.34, 2.4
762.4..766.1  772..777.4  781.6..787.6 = 0.085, 2.46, 2.34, 2.4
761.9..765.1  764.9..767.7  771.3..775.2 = -0.041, 2.45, 2.38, 2.43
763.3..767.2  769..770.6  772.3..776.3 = -0.035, 2.44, 2.37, 2.4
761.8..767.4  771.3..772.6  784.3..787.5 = 0.013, 2.44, 2.34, 2.41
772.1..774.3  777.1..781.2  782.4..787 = -0.042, 2.36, 2.34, 2.35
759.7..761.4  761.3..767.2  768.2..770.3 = -0.101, 2.37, 2.43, 2.4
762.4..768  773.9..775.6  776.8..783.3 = 0.018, 2.45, 2.36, 2.39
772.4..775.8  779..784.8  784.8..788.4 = 0.013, 2.36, 2.34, 2.35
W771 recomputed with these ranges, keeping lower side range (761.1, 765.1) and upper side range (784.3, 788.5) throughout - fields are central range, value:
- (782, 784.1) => 0.029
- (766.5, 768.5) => 0.013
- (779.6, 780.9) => 0.000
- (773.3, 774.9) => 0.014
